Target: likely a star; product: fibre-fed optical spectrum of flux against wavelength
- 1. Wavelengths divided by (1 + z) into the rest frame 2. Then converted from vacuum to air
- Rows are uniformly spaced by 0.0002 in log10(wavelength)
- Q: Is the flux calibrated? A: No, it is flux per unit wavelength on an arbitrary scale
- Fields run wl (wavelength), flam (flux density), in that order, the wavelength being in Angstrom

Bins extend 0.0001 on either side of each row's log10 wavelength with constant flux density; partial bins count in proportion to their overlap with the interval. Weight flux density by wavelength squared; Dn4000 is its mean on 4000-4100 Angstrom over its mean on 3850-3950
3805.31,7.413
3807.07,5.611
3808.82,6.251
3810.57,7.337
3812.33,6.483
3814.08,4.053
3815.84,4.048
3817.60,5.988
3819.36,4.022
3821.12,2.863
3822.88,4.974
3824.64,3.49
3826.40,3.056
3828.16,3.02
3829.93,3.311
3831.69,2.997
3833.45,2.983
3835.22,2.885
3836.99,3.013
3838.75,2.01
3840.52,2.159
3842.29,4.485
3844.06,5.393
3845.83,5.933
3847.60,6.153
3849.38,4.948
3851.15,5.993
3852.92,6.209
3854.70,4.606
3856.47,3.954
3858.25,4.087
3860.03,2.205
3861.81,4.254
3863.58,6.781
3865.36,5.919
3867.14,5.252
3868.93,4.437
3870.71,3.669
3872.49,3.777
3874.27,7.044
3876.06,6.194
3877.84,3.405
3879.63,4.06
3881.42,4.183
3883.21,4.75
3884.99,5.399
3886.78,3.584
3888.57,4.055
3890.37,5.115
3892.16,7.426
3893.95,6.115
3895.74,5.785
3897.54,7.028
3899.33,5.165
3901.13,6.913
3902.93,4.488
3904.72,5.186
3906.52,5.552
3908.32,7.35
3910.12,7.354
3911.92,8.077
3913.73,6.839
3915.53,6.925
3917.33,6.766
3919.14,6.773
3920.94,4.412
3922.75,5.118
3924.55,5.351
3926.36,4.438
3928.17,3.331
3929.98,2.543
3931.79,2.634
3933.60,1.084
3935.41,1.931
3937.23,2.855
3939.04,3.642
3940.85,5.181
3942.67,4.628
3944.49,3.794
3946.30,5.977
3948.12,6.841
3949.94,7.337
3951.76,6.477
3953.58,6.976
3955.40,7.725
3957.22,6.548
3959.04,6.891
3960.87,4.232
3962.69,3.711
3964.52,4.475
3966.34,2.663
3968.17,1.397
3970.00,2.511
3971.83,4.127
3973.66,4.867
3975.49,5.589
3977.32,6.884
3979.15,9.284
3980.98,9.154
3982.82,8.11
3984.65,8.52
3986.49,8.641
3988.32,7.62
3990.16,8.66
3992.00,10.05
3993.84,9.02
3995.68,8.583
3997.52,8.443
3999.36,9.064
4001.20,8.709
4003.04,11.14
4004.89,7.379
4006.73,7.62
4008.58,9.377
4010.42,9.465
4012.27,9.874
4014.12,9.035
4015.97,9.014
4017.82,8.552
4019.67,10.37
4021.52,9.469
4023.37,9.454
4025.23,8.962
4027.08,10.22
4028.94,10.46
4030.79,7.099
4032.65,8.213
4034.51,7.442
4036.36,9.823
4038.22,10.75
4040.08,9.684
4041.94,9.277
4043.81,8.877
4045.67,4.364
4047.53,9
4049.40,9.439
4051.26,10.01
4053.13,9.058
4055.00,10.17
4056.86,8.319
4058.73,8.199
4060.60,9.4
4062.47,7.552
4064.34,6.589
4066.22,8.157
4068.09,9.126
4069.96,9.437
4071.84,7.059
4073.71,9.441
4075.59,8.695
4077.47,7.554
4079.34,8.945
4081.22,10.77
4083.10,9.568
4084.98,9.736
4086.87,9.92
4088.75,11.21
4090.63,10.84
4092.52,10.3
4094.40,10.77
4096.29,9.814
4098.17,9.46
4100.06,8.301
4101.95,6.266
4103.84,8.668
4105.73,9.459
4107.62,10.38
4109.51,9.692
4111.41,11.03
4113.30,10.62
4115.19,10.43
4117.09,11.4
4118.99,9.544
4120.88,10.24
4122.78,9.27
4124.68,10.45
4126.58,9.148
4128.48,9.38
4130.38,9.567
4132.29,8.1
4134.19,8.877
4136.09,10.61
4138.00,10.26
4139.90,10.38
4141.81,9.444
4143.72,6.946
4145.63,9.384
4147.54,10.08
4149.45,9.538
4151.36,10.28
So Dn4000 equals 1.9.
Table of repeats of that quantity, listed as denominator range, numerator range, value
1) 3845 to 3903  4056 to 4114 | 2.00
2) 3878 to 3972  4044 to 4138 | 2.00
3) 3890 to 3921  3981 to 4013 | 1.45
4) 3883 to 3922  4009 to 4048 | 1.61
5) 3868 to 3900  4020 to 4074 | 1.88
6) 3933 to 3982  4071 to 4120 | 2.02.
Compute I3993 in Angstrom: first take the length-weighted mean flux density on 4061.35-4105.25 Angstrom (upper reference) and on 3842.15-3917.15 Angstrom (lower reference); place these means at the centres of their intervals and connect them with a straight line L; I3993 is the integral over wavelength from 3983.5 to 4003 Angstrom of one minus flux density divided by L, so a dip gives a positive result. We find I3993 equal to -3.63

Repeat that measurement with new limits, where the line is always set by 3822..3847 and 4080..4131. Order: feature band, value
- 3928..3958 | 7.1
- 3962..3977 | 6.5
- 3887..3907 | -2.4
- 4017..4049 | -3.1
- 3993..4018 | -4.7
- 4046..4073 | 0.6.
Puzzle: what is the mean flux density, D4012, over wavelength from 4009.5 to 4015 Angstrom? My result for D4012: 9.46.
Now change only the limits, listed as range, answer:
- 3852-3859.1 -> 4.72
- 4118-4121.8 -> 9.91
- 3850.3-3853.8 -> 6.11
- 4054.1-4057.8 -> 9.25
